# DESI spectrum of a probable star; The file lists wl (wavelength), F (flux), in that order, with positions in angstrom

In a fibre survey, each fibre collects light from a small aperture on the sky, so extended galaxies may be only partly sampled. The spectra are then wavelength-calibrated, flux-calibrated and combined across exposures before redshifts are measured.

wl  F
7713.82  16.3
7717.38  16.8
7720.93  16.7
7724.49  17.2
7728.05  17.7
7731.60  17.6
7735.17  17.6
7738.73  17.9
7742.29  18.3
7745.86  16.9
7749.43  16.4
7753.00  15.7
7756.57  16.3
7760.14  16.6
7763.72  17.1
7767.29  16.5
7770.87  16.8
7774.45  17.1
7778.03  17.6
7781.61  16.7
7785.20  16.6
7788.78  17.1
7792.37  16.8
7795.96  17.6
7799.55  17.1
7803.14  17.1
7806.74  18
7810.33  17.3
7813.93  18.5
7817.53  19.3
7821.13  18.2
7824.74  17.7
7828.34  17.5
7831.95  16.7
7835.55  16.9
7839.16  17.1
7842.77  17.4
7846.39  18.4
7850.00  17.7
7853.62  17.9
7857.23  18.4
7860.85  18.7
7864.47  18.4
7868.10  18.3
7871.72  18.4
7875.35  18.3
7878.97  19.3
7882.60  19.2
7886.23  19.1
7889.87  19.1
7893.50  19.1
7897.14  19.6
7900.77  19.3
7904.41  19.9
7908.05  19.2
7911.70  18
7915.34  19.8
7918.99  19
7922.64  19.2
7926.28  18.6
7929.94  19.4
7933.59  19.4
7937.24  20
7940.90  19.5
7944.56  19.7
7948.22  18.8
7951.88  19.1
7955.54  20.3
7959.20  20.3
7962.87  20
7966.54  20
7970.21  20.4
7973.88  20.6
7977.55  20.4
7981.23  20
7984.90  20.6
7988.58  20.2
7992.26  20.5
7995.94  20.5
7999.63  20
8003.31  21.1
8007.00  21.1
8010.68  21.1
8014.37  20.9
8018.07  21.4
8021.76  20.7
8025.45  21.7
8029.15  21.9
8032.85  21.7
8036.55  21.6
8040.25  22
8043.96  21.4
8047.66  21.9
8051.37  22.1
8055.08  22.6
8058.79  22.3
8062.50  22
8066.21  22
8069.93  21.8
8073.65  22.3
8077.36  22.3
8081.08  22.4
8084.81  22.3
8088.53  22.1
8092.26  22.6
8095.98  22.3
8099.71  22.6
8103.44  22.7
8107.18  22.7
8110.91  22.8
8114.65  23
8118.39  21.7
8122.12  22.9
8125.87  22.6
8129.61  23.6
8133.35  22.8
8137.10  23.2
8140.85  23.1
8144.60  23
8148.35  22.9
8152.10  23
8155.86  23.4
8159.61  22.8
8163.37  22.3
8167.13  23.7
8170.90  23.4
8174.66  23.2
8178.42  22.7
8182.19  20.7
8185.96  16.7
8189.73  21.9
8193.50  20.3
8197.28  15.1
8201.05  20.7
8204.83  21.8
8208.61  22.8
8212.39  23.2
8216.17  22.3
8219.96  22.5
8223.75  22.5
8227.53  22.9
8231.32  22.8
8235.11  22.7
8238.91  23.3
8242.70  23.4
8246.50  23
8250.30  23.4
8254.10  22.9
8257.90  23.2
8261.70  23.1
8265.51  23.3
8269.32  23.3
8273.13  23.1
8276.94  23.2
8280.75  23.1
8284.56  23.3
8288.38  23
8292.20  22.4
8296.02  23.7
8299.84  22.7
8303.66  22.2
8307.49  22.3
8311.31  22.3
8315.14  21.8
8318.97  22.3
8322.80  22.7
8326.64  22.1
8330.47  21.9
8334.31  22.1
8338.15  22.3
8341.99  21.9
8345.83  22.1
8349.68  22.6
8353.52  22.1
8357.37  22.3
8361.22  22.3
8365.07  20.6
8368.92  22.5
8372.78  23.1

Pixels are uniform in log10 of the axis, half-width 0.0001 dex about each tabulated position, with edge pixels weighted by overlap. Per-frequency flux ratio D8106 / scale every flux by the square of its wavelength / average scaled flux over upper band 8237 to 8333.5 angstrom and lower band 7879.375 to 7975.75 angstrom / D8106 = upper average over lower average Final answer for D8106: 1.28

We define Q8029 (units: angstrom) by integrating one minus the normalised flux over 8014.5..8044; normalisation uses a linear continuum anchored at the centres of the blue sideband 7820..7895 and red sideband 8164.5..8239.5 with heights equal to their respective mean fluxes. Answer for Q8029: -2.3 angstrom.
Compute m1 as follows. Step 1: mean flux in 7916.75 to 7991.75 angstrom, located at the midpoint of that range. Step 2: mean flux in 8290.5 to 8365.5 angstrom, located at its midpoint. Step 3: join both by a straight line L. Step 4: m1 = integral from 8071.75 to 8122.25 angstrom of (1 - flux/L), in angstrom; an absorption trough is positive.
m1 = -4.2 angstrom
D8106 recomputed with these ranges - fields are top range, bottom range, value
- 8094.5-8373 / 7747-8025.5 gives 1.30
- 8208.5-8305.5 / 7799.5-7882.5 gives 1.42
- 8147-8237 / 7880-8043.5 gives 1.15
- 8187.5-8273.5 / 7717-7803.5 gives 1.47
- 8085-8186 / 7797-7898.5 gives 1.34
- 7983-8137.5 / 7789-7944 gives 1.25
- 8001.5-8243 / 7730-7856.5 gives 1.39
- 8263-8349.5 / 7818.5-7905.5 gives 1.37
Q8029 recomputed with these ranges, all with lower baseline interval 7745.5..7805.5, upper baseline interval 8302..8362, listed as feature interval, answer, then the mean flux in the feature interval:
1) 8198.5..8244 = -2.8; 22.5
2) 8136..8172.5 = -4.6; 23.1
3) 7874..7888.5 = -0.9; 19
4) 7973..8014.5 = -3.6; 20.6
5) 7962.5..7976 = -1.1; 20.3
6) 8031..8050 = -2.3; 21.7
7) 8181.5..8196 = 0.8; 19.6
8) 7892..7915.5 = -1.5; 19.2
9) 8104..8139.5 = -4.6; 22.8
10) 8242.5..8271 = -2.3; 23.2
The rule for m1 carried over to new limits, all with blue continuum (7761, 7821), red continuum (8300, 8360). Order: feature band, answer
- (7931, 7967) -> -1.77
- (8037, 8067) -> -3.53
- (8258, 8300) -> -2.66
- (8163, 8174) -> -1.32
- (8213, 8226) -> -0.80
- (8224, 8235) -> -0.76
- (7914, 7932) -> -0.63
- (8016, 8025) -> -0.80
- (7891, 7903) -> -0.68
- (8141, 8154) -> -1.53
